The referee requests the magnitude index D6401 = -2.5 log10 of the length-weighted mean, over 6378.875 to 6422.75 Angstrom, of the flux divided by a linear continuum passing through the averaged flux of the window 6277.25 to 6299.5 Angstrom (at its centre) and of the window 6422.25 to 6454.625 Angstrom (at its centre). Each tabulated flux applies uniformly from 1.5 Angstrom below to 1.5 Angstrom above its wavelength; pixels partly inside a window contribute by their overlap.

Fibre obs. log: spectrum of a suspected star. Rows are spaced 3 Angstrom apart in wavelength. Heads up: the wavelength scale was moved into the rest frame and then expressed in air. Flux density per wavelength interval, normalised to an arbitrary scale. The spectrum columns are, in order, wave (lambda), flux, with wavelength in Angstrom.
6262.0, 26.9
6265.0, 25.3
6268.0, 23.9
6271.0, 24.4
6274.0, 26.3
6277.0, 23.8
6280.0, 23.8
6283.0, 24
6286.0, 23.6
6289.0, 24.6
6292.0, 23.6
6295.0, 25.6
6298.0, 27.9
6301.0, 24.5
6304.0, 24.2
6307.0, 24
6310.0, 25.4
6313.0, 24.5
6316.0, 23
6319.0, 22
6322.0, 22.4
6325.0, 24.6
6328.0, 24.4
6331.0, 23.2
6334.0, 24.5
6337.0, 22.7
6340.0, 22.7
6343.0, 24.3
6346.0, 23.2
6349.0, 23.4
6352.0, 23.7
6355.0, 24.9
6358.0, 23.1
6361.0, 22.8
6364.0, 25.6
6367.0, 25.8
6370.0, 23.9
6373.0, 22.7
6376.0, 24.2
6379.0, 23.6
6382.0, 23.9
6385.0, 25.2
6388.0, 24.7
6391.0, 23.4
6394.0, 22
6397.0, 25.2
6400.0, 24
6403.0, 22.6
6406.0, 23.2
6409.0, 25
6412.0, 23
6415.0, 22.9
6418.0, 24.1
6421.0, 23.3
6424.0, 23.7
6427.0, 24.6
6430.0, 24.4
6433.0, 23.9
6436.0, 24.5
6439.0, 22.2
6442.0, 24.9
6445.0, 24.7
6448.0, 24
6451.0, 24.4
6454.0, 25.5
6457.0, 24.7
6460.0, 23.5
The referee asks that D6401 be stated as 0.03 mag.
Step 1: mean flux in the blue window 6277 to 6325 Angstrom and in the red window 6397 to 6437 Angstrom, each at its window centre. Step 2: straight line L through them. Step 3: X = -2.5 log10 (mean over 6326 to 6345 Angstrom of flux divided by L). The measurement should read 0.02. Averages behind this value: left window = 24.2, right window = 23.8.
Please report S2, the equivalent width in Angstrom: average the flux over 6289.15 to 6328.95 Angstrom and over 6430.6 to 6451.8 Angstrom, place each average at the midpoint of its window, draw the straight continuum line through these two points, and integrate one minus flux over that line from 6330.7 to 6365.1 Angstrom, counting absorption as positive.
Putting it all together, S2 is 0.8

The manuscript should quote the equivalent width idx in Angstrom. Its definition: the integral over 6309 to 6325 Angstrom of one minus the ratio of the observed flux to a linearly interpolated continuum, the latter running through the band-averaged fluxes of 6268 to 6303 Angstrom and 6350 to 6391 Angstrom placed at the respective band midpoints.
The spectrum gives 0.6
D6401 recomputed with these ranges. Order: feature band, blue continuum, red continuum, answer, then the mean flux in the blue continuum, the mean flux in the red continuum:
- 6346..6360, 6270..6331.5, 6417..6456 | 0.03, 24.3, 24.2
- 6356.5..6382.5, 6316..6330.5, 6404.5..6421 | -0.02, 23.3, 23.6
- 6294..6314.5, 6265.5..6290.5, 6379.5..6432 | -0.04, 24.3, 23.8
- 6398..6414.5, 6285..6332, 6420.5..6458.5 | 0.03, 24.2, 24.2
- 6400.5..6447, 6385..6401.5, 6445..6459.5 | 0.02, 24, 24.6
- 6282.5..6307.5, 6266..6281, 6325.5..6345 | -0.02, 24.5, 23.7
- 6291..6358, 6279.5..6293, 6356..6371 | 0.00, 23.9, 24.3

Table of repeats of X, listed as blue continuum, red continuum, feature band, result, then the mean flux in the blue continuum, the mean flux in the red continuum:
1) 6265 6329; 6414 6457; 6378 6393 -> 0.004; 24.3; 24.1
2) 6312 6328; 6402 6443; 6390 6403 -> 0.005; 23.4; 23.7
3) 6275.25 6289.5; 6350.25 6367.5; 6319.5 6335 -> 0.019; 24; 24.2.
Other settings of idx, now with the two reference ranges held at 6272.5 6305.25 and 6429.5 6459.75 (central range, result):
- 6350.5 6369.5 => 0.18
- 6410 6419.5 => 0.37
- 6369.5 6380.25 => 0.40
